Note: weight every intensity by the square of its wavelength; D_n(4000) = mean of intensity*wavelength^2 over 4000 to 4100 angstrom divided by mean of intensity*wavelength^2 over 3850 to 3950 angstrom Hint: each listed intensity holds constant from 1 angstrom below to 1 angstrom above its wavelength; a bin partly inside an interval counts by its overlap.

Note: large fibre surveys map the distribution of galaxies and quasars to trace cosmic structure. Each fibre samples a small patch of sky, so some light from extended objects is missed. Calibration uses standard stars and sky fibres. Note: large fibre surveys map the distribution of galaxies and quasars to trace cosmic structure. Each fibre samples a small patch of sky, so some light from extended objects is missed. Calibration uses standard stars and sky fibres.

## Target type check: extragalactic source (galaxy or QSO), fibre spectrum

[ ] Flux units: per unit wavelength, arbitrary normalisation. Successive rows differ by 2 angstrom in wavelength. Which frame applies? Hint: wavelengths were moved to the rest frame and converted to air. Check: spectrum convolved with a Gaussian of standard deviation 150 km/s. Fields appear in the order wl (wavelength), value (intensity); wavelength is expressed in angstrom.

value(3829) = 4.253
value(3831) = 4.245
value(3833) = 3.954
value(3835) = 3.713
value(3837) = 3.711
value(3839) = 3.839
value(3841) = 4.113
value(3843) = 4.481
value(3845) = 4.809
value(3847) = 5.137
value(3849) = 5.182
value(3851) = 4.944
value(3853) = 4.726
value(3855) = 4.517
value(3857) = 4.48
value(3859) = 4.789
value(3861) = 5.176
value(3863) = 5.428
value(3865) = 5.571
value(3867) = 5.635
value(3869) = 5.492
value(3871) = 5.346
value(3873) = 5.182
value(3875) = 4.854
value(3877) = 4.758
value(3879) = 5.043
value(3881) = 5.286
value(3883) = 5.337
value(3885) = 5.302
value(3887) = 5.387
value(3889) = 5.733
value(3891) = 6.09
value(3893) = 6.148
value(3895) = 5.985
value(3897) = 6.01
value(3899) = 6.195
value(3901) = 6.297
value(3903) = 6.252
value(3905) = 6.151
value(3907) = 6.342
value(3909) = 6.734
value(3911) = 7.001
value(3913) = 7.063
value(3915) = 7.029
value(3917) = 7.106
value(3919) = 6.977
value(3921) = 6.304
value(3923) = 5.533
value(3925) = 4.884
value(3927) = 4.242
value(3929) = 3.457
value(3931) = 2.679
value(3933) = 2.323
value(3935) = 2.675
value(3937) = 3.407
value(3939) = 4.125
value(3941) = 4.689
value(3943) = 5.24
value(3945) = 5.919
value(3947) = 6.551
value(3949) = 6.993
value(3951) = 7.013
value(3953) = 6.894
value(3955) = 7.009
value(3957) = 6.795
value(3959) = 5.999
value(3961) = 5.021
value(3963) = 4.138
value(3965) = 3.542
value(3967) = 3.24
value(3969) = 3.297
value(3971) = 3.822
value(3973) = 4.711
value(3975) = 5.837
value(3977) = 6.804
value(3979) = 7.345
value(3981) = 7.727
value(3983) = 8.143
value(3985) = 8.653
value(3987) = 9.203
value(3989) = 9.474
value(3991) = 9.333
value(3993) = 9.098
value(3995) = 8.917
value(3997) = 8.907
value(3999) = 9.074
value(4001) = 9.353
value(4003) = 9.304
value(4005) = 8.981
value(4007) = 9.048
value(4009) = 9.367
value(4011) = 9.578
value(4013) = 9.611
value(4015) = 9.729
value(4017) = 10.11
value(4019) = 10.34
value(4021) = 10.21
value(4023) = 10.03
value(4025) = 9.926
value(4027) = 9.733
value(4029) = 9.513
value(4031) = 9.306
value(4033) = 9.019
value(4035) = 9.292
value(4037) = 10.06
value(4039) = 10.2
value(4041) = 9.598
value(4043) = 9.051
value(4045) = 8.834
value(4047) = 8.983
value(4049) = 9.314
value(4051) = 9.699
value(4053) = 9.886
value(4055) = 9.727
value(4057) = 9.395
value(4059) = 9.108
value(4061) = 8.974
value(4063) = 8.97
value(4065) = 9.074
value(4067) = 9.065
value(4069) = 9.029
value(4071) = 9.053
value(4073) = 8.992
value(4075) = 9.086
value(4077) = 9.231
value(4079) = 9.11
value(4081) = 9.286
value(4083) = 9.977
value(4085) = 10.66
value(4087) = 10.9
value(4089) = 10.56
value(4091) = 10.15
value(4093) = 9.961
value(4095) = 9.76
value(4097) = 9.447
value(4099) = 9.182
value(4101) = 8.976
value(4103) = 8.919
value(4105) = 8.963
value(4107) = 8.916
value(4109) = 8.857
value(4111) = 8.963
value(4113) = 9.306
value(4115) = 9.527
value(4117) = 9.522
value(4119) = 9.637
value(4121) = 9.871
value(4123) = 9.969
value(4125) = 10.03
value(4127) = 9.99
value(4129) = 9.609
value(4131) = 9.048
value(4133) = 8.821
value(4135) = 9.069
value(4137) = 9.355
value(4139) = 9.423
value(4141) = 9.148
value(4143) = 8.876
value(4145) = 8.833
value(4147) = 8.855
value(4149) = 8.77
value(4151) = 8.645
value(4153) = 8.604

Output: 1.91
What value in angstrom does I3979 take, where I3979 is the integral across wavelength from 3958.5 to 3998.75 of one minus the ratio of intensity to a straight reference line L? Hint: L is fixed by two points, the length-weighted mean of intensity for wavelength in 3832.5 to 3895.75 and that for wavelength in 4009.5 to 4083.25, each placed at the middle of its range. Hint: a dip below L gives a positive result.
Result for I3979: 5.9 angstrom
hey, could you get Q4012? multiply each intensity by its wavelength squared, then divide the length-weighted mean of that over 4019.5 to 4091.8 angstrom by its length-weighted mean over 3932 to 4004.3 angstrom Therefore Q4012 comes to 1.5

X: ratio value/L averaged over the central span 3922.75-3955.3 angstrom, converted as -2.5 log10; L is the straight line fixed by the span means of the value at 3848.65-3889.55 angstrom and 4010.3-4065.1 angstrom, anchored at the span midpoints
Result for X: 0.40 mag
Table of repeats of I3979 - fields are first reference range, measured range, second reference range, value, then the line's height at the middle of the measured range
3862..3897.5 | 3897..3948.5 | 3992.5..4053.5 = 9.0 angstrom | 6.68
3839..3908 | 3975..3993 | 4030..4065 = -0.7 angstrom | 7.9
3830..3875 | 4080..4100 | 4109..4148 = -3.0 angstrom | 8.71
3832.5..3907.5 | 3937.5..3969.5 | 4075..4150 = 6.0 angstrom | 6.66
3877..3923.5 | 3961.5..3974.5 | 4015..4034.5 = 6.7 angstrom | 8.11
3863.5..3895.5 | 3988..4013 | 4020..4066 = -2.4 angstrom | 8.42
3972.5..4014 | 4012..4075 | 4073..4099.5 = -1.9 angstrom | 9.21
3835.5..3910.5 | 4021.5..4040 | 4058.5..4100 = -2.5 angstrom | 8.52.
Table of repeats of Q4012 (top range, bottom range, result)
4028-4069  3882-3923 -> 1.61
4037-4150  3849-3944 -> 1.95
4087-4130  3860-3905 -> 1.92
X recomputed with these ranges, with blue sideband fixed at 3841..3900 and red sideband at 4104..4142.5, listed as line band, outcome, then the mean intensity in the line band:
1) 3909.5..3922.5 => -0.146 mag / 6.85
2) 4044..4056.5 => -0.152 mag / 9.41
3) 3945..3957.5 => -0.038 mag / 6.8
